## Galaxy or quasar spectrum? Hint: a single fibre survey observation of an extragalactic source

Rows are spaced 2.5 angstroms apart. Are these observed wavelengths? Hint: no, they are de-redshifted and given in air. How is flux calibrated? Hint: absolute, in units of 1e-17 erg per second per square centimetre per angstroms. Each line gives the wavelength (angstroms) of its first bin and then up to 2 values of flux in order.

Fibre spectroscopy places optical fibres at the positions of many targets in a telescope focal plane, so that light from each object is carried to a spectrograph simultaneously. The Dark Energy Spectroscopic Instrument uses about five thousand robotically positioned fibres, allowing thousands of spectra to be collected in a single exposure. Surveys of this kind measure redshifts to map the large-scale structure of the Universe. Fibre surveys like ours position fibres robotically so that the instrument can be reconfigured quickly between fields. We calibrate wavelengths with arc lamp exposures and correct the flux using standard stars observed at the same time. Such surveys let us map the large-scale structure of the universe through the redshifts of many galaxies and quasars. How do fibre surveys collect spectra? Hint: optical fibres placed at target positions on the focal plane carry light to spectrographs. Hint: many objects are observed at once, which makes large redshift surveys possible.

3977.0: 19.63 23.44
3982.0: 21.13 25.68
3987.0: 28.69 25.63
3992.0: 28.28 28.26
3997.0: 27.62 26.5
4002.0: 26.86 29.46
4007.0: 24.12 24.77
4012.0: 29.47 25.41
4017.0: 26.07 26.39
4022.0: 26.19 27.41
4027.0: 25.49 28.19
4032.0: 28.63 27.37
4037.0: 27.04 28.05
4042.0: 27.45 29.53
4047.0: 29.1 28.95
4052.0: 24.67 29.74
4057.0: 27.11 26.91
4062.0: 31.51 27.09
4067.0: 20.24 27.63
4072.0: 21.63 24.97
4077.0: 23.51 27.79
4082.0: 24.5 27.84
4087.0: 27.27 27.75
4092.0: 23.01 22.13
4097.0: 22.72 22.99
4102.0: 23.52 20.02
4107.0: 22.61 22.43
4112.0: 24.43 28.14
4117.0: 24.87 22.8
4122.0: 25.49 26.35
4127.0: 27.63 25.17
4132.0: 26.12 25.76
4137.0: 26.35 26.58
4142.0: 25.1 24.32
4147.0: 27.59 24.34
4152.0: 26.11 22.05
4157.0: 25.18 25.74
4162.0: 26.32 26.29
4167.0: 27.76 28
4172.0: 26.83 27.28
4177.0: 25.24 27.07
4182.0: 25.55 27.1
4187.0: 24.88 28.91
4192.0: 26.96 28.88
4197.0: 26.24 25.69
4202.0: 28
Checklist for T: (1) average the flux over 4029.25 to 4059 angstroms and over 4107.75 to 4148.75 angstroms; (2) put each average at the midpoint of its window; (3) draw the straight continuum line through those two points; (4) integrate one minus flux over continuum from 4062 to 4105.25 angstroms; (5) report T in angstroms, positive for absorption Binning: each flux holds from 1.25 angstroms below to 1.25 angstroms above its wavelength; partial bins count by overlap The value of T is 3.5 angstroms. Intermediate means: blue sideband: 28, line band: 24.6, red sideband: 25.5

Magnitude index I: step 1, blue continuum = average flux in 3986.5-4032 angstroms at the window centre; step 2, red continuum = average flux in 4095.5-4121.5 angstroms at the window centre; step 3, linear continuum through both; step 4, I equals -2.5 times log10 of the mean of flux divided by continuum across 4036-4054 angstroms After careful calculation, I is -0.09 mag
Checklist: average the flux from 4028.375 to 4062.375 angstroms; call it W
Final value 28.1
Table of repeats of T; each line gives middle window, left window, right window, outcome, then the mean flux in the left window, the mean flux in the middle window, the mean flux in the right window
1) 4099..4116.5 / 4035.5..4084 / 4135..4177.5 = 1.9 angstroms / 26.7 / 23.5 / 26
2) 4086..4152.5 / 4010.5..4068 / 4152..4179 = 4.2 angstroms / 27.3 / 24.9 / 26.1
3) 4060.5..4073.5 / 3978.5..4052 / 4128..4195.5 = 0.5 angstroms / 26.9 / 25.6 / 26.2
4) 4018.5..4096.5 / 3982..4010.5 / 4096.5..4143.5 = -2.6 angstroms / 26.7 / 26.6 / 24.7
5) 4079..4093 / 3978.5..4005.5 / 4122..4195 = 0.0 angstroms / 26.5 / 26.3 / 26.2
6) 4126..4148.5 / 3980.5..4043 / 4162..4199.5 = 0.7 angstroms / 26.8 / 26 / 26.9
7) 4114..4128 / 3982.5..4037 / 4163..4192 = 0.6 angstroms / 26.9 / 25.7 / 26.8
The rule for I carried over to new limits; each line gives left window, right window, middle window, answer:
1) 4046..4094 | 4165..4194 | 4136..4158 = 0.06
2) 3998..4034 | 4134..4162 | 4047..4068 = -0.04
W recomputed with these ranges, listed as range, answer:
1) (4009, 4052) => 27.3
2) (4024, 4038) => 27.4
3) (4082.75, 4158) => 24.9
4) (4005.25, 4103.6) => 26.3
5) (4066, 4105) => 24.3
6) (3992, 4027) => 26.8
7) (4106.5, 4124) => 24.6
